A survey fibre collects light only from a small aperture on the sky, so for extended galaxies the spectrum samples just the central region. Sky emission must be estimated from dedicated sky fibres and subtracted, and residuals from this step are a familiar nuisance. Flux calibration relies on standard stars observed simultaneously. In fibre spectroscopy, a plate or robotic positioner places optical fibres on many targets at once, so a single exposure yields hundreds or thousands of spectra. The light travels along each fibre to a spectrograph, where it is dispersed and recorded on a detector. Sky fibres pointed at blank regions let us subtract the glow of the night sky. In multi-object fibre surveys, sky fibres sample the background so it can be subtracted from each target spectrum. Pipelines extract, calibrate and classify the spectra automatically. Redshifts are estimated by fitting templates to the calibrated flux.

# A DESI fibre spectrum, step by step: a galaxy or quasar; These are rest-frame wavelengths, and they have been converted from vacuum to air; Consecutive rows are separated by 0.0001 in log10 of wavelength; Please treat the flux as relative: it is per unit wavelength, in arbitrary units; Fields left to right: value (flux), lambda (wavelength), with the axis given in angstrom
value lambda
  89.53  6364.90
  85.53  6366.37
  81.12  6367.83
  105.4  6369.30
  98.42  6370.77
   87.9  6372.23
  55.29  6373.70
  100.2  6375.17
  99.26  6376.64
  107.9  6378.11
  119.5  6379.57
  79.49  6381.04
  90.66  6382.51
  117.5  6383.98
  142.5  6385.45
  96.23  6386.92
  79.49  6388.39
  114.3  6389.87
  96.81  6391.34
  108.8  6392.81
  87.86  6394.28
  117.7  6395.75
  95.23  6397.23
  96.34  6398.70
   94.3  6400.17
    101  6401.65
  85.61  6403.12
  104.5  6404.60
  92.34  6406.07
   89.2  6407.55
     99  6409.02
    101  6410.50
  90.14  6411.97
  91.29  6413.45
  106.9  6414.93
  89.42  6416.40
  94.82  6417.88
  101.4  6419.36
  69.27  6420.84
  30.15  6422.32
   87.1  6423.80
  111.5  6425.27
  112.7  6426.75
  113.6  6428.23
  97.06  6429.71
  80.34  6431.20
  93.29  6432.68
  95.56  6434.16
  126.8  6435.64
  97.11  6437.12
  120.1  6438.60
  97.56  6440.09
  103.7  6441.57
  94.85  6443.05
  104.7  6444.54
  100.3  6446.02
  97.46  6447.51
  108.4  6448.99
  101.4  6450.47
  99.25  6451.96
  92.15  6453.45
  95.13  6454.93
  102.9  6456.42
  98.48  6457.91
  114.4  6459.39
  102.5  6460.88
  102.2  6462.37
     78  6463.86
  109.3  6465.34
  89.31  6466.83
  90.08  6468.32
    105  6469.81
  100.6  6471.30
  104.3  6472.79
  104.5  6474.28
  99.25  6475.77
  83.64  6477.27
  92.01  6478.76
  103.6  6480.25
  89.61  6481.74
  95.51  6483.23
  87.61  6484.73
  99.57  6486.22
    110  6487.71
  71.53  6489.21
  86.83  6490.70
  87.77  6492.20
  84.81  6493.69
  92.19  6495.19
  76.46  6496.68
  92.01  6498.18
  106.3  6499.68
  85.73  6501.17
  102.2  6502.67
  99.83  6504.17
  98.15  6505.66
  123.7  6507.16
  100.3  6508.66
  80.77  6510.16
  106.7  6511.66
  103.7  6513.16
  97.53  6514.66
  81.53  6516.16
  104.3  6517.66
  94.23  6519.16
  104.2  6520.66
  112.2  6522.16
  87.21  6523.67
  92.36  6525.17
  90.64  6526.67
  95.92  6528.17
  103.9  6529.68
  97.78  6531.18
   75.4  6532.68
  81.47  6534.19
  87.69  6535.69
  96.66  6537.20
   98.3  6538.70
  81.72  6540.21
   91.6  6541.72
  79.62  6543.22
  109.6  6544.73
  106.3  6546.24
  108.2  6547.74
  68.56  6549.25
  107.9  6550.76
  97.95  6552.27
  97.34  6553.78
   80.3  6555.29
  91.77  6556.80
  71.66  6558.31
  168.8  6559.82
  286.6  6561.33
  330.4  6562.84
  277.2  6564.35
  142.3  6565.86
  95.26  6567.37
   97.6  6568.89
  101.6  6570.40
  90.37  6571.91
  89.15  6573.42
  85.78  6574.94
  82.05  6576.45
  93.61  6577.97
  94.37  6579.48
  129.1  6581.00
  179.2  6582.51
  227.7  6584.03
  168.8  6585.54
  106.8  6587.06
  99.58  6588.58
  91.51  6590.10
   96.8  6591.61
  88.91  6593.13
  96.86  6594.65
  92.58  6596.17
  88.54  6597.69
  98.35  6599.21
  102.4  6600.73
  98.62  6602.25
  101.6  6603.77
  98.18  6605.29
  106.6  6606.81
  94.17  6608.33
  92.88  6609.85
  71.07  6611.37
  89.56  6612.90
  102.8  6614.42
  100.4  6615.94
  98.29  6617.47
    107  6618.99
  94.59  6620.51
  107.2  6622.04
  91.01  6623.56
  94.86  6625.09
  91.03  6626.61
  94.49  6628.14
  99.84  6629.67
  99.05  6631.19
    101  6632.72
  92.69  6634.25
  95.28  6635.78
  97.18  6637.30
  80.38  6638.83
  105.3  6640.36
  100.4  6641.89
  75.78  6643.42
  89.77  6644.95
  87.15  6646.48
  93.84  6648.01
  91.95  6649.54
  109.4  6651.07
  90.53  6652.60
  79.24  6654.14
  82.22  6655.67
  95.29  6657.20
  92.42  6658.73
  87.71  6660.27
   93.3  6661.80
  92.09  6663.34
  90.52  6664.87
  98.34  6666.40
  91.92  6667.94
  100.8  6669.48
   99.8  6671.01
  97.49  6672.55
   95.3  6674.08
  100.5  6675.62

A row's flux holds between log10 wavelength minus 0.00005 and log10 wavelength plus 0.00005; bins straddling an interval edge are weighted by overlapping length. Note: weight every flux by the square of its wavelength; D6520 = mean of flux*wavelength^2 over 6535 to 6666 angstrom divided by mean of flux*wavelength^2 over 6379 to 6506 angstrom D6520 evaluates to 1.15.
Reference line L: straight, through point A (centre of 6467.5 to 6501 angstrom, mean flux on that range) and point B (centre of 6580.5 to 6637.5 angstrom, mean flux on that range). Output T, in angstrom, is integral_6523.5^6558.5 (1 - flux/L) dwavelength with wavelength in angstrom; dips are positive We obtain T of 2.4 angstrom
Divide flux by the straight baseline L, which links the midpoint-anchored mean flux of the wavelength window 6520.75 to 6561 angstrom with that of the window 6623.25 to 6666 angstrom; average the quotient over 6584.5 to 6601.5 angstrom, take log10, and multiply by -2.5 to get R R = -0.106 mag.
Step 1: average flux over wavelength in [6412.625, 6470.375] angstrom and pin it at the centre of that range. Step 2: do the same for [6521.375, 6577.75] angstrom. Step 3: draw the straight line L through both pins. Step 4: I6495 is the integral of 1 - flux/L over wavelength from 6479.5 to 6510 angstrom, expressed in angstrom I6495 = 3.03 angstrom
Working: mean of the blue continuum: 97.5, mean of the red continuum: 112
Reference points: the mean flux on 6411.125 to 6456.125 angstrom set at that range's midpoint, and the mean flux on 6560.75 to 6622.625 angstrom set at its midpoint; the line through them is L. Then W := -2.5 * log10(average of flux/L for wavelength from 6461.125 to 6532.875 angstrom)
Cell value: 0.11 mag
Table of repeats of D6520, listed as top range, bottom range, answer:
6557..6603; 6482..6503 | 1.45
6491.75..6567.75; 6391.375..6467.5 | 1.15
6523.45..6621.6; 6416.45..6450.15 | 1.18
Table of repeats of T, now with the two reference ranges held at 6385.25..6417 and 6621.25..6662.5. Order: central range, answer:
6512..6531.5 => -0.3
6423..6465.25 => -1.5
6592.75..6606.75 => -0.4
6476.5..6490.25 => 0.6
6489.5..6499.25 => 1.0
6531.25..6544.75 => 1.0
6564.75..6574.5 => -1.4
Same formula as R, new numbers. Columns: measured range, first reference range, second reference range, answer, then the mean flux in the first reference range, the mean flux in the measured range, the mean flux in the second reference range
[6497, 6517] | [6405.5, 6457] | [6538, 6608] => 0.104 mag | 96.8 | 97.9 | 117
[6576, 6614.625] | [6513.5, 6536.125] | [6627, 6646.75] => -0.148 mag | 94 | 108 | 93.8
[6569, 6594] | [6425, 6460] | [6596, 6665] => -0.178 mag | 102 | 114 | 94.4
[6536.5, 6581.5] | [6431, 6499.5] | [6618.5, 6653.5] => -0.227 mag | 97.2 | 118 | 95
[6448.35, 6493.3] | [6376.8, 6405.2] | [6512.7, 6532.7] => 0.021 mag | 102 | 96.7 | 96.4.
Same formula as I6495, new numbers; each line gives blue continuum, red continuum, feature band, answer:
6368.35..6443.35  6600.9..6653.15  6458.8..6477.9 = -0.36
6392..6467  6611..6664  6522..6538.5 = 0.58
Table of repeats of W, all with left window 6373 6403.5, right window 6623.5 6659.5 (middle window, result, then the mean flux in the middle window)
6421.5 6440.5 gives 0.02 mag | 97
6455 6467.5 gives -0.02 mag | 99.5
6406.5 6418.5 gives 0.04 mag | 95.2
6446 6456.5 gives -0.02 mag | 99.4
